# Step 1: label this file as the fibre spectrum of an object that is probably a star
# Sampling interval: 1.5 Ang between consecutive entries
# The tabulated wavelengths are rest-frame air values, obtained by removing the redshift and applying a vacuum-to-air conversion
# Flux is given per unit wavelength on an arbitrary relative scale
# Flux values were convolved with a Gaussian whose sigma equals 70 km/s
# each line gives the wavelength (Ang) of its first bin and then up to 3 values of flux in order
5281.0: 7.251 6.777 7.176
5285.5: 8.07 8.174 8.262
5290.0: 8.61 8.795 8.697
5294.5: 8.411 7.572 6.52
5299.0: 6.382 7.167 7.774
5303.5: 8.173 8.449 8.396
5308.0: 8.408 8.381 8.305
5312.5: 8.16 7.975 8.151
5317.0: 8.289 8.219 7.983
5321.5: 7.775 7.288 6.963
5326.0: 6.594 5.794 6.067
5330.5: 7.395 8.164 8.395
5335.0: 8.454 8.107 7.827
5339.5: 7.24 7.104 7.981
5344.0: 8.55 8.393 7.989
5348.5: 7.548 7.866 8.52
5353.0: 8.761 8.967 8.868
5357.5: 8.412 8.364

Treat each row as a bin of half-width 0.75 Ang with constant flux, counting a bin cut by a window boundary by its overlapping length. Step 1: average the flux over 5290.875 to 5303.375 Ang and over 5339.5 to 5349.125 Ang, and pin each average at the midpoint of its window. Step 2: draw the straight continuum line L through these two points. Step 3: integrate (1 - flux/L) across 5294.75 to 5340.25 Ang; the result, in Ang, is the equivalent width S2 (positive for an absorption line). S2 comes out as 0.5 Ang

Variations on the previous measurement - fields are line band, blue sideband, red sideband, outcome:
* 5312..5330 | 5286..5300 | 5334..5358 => 1.4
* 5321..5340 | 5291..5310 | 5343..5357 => 1.9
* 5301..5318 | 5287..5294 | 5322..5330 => -1.6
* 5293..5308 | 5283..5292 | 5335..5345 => 0.6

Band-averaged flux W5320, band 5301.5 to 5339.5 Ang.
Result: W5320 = 7.81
